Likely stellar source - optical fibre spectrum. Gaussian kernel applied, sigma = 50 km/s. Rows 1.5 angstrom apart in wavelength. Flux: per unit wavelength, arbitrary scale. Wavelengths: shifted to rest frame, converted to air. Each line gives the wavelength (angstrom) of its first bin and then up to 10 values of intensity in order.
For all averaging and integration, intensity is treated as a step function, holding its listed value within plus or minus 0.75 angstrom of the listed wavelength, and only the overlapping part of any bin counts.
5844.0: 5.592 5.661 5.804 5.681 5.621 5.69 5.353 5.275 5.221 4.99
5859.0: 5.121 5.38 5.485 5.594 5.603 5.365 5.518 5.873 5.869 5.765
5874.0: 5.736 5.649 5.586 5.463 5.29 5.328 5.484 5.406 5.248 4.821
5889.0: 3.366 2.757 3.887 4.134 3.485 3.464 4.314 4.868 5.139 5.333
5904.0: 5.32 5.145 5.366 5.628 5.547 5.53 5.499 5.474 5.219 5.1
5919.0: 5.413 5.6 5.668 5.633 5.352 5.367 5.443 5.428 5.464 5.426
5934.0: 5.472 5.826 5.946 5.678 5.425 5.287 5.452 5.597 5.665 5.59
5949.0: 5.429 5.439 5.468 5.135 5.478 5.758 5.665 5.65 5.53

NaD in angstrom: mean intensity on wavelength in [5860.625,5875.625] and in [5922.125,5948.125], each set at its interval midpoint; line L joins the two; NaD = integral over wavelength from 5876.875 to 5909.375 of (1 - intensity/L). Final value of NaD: 4.9 angstrom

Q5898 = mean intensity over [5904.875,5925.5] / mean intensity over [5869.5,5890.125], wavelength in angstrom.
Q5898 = 1.0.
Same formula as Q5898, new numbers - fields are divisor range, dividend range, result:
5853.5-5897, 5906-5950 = 1.09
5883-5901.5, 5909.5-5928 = 1.27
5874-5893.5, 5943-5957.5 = 1.13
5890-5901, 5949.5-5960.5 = 1.39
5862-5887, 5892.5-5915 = 0.89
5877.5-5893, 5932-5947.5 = 1.18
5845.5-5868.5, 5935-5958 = 1.02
